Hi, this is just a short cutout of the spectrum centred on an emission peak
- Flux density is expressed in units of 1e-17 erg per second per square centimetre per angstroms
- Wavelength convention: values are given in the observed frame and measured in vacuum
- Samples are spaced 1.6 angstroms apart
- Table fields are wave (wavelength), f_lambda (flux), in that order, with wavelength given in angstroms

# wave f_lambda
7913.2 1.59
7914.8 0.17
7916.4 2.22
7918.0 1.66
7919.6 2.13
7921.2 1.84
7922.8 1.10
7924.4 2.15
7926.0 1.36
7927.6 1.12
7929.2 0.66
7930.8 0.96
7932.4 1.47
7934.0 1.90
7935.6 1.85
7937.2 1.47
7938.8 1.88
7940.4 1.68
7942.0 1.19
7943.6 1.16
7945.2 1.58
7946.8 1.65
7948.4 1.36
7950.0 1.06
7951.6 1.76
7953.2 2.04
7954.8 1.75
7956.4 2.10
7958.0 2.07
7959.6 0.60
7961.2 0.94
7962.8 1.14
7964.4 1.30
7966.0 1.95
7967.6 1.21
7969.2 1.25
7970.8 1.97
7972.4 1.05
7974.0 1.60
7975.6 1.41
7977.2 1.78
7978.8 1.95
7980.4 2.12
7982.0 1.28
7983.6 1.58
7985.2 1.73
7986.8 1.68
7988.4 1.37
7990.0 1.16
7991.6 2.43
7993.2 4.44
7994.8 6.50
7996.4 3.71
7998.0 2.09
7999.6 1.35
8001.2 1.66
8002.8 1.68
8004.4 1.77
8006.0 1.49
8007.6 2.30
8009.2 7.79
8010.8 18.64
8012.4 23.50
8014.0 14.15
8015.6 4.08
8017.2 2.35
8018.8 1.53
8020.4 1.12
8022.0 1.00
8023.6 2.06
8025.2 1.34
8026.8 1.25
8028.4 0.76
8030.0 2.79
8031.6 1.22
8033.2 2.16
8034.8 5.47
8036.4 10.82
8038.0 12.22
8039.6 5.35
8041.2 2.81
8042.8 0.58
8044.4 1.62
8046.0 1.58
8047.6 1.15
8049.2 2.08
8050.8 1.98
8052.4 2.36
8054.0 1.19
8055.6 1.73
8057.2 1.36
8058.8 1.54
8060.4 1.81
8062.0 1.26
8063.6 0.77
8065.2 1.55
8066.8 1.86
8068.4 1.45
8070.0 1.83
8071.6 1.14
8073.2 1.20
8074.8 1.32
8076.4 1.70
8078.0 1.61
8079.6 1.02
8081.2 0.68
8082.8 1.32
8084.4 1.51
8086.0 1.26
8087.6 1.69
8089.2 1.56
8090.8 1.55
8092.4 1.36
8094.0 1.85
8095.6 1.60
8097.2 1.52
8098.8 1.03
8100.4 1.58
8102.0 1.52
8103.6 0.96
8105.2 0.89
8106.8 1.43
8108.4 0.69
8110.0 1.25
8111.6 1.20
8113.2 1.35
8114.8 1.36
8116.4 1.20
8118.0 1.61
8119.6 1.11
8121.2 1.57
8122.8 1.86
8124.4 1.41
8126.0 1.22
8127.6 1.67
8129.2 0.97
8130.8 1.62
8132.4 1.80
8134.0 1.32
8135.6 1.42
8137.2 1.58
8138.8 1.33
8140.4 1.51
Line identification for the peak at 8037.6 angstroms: [N II] 6583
